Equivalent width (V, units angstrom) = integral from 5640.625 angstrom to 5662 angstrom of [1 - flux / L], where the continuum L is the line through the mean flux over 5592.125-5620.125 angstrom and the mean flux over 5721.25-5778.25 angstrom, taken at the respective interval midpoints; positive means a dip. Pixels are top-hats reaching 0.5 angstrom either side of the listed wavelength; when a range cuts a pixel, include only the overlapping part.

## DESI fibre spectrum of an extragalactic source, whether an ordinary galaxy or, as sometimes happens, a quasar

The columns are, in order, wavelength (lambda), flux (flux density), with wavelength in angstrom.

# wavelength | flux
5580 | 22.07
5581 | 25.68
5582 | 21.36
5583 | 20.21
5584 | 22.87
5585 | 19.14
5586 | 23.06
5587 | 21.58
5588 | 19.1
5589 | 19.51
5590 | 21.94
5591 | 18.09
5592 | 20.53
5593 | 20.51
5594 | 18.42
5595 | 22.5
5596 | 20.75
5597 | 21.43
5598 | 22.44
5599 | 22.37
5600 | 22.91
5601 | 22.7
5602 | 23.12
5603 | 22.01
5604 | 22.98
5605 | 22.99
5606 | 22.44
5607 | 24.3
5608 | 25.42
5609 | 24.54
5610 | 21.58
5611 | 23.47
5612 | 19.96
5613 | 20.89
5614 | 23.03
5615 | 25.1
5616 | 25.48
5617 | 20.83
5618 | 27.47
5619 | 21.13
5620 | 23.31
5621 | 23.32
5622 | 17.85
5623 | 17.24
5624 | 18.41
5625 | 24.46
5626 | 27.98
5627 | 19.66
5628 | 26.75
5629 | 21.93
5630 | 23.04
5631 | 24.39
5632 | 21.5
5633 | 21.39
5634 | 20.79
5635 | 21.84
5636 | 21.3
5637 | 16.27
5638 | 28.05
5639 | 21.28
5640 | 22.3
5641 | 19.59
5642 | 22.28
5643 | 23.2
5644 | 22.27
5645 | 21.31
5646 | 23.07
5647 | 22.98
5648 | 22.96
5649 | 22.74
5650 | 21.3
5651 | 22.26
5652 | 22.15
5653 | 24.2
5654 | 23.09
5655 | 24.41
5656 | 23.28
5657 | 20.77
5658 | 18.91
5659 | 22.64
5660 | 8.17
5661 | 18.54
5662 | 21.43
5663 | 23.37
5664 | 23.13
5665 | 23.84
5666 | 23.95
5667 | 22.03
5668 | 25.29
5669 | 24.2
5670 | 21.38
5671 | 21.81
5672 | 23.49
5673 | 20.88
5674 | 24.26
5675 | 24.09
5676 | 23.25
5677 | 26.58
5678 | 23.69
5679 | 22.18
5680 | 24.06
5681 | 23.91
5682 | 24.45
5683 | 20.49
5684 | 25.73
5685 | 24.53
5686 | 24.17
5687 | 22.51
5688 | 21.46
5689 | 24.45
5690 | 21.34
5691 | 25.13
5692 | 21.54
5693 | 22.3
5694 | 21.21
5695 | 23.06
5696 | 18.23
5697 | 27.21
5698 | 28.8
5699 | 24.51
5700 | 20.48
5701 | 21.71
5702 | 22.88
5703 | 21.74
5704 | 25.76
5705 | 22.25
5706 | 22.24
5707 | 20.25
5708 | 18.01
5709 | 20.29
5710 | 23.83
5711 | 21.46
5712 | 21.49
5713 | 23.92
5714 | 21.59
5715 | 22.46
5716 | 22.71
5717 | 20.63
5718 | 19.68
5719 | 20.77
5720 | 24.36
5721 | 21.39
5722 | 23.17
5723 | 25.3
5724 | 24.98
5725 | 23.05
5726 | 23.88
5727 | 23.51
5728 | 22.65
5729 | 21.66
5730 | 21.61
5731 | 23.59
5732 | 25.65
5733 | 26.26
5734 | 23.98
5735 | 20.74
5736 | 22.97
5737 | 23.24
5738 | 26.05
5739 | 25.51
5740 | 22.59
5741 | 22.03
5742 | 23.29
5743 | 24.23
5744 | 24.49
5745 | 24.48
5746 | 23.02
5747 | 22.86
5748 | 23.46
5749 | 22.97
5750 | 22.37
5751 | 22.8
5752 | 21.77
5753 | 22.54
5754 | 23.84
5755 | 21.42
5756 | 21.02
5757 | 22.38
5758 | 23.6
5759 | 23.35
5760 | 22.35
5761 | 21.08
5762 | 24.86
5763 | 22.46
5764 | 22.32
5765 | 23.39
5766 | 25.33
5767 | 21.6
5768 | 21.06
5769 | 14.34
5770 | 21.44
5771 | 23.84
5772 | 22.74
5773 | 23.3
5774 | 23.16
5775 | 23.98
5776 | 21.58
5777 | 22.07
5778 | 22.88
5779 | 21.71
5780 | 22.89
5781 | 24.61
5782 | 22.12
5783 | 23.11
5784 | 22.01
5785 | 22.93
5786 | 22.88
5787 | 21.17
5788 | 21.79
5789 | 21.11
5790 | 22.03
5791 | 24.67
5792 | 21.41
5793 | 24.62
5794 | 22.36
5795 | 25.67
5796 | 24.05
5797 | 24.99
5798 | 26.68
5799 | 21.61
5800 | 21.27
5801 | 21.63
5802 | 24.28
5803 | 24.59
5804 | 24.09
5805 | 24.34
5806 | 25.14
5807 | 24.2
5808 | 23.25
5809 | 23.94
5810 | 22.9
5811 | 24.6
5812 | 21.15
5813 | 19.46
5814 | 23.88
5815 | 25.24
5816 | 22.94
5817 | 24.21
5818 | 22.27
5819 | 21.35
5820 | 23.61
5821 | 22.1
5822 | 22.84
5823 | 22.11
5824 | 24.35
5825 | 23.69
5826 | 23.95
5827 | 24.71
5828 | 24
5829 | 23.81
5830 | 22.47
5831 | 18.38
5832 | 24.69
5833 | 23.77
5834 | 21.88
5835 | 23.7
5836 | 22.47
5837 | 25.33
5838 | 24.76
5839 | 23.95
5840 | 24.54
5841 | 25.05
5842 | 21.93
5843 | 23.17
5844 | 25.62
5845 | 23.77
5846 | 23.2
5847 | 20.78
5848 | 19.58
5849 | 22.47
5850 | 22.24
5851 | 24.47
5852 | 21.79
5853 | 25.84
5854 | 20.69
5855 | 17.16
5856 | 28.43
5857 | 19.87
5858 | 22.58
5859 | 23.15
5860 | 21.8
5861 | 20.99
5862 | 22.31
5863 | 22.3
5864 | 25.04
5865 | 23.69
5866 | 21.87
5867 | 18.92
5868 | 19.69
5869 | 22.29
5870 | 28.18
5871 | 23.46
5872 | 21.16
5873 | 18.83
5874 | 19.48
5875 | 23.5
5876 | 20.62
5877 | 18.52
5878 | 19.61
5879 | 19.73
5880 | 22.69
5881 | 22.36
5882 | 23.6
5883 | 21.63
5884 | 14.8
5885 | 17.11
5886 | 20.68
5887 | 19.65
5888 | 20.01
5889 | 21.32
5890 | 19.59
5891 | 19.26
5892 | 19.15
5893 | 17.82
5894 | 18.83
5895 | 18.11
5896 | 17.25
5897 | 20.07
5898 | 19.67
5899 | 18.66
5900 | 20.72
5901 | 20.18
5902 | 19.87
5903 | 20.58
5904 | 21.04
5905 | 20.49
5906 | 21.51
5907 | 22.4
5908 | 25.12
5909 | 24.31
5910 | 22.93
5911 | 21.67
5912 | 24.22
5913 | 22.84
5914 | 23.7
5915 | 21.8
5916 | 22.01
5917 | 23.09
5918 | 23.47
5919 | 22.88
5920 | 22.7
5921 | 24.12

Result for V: 1.20 angstrom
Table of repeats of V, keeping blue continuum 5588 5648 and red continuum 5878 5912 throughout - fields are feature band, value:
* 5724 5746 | -2.24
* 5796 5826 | -3.43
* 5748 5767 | -1.31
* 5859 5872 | -1.20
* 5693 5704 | -0.72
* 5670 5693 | -1.62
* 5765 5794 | -1.69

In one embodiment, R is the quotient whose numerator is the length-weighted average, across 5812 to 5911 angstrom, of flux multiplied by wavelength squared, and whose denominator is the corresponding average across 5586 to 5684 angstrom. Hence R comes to 1.06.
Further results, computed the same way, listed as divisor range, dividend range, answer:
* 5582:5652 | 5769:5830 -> 1.11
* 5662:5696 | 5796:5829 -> 1.06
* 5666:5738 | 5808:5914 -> 1.01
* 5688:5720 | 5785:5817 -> 1.08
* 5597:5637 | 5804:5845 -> 1.12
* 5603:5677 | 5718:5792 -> 1.06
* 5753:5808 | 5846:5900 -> 0.95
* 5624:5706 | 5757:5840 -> 1.07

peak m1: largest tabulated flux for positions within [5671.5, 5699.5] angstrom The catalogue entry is 28.8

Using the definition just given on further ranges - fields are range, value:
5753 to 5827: 26.68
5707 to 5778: 26.26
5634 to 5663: 28.05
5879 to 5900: 23.6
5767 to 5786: 24.61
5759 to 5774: 25.33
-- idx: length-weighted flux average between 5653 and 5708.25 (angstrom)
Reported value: 22.6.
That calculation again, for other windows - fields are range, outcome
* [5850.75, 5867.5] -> 22.4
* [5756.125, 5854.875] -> 23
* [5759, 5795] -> 22.5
